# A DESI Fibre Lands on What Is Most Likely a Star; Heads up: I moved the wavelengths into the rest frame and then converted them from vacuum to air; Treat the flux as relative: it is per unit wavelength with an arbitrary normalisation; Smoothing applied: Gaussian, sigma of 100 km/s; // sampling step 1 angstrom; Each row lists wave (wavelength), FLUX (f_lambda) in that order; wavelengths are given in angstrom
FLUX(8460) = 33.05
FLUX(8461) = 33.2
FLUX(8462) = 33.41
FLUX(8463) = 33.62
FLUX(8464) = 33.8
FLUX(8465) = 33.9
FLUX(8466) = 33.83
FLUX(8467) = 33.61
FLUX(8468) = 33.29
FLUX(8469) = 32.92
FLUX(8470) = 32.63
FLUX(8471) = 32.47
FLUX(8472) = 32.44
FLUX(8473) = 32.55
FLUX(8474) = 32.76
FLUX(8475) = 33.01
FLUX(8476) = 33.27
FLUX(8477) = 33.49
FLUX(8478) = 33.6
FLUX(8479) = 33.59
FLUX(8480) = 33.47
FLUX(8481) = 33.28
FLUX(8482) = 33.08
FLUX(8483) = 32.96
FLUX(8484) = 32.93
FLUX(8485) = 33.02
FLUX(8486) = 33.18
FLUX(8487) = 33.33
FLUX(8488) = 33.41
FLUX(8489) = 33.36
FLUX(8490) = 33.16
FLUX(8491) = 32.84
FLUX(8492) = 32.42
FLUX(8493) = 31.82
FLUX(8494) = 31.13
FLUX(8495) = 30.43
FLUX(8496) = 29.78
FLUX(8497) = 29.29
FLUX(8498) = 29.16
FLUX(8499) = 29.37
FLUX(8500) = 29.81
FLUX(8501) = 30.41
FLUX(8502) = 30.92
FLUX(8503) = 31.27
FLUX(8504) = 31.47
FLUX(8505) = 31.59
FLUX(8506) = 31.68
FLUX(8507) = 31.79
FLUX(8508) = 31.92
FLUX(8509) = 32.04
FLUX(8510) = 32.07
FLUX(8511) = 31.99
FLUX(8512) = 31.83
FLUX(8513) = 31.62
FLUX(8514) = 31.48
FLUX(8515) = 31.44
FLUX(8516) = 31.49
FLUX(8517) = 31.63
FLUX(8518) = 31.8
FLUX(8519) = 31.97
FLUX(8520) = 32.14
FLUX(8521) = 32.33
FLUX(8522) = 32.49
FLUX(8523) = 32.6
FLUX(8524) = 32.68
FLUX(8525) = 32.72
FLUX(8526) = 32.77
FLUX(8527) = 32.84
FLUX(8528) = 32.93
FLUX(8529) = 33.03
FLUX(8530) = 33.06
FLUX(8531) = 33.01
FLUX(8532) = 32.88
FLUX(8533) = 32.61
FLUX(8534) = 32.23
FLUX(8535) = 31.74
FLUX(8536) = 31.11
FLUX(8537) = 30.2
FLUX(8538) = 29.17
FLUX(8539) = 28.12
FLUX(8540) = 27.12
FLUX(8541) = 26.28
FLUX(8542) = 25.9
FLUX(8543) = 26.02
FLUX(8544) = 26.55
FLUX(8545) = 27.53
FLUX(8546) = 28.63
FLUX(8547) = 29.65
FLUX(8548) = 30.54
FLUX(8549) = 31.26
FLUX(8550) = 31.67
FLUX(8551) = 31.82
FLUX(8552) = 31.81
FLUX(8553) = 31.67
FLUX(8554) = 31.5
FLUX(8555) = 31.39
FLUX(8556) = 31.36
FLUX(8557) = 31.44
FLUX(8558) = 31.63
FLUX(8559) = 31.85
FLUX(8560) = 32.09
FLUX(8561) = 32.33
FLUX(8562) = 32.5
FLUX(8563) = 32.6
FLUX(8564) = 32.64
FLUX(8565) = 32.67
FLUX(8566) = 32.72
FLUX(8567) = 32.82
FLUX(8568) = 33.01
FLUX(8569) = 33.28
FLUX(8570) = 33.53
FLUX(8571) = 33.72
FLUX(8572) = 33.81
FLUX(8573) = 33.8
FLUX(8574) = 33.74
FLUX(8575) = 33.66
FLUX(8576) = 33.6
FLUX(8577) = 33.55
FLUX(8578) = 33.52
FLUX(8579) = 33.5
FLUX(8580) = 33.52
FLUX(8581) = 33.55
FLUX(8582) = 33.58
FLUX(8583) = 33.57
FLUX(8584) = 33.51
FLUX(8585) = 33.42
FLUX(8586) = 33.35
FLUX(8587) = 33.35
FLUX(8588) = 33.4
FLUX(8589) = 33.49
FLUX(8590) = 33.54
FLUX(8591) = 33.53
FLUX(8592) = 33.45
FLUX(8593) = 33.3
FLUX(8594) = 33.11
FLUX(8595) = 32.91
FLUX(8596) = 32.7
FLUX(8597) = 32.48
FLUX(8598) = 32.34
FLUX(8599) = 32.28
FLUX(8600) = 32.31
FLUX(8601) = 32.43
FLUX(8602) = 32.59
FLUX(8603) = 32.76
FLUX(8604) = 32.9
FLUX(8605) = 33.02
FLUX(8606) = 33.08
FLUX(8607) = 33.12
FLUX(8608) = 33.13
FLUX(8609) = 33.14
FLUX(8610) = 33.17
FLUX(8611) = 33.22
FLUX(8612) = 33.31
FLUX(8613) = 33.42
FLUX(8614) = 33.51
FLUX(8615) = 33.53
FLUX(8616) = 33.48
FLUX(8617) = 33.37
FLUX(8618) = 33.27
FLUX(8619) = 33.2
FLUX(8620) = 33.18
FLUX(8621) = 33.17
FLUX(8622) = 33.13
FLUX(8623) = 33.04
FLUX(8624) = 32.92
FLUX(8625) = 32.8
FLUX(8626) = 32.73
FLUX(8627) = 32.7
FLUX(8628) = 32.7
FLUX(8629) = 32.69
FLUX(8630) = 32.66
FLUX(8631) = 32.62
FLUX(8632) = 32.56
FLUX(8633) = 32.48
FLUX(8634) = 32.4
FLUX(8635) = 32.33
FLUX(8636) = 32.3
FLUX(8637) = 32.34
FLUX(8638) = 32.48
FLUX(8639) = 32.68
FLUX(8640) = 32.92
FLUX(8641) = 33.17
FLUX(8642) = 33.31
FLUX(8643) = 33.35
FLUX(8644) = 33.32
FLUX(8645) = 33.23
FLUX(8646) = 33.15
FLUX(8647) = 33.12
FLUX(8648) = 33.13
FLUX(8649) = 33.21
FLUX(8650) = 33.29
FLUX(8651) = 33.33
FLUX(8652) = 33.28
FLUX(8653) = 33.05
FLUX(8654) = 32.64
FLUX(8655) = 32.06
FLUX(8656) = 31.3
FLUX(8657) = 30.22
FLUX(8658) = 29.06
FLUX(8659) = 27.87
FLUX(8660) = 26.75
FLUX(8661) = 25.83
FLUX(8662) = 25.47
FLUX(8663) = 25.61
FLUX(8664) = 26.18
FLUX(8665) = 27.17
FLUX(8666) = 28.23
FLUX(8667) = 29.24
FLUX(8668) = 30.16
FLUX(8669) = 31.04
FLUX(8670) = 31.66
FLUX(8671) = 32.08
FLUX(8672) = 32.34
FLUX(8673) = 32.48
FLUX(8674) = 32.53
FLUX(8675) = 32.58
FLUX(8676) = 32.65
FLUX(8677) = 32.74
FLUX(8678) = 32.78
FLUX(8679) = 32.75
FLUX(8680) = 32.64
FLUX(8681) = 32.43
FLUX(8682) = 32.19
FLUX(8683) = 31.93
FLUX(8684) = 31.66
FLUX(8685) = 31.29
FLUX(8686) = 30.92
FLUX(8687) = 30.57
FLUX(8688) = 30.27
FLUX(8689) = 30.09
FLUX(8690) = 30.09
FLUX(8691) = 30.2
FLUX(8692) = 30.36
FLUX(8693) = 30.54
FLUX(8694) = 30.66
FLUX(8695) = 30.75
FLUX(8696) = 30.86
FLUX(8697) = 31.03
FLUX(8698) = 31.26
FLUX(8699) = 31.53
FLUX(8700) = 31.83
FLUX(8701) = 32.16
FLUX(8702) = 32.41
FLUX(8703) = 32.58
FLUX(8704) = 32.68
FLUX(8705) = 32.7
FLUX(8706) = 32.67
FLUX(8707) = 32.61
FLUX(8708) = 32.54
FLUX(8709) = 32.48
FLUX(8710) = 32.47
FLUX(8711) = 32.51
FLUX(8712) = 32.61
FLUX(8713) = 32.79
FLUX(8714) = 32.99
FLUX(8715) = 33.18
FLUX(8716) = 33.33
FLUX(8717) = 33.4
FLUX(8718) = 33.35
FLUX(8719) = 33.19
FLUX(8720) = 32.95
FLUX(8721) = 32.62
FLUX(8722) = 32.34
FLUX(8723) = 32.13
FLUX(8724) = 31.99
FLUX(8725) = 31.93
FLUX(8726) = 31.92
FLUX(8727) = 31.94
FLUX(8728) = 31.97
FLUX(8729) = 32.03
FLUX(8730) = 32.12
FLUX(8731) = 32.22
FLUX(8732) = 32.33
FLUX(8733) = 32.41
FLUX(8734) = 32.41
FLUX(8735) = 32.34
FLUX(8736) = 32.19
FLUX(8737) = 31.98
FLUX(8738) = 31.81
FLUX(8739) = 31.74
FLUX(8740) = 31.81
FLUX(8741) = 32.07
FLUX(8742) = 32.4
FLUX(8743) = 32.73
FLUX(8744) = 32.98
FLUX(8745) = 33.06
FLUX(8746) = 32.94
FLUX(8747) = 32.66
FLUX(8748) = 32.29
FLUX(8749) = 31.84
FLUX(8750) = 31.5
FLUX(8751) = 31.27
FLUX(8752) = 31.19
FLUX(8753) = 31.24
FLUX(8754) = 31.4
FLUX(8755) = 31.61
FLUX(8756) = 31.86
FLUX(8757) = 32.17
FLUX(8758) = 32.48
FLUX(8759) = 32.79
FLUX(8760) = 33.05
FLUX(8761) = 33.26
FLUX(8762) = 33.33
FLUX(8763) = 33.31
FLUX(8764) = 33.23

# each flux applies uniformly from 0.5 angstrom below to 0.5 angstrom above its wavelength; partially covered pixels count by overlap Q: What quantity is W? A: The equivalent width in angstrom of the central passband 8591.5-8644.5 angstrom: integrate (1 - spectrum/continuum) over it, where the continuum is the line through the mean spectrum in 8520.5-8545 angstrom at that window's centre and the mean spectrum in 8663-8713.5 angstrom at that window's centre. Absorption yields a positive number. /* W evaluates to -3.1 angstrom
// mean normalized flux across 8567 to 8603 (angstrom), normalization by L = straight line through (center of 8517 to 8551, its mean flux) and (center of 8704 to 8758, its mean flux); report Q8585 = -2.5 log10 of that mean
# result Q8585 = -0.07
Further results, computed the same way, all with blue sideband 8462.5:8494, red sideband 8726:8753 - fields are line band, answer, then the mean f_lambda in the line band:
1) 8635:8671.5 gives 0.05 mag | 31.1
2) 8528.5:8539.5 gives 0.04 mag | 31.6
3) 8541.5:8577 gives 0.04 mag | 31.6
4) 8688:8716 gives 0.02 mag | 31.8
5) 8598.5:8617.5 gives -0.01 mag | 33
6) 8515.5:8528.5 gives 0.02 mag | 32.3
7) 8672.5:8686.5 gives 0.00 mag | 32.3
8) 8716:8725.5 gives -0.02 mag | 32.7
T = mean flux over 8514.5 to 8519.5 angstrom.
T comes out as 31.7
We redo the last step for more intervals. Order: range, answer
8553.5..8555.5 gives 31.4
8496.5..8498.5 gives 29.2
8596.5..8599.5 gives 32.4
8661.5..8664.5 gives 25.8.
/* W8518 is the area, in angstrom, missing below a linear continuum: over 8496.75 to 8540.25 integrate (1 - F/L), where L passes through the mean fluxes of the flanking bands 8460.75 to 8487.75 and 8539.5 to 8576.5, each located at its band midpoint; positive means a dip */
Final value 0.9 angstrom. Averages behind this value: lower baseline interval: 33.2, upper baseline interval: 31.3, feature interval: 31.5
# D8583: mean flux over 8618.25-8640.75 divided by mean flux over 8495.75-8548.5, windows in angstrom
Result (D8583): 1.1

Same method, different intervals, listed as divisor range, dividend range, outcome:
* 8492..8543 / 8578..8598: 1.07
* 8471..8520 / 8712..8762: 1.01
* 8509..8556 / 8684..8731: 1.03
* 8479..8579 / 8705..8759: 1.02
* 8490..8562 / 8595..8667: 1.03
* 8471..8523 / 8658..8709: 0.96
